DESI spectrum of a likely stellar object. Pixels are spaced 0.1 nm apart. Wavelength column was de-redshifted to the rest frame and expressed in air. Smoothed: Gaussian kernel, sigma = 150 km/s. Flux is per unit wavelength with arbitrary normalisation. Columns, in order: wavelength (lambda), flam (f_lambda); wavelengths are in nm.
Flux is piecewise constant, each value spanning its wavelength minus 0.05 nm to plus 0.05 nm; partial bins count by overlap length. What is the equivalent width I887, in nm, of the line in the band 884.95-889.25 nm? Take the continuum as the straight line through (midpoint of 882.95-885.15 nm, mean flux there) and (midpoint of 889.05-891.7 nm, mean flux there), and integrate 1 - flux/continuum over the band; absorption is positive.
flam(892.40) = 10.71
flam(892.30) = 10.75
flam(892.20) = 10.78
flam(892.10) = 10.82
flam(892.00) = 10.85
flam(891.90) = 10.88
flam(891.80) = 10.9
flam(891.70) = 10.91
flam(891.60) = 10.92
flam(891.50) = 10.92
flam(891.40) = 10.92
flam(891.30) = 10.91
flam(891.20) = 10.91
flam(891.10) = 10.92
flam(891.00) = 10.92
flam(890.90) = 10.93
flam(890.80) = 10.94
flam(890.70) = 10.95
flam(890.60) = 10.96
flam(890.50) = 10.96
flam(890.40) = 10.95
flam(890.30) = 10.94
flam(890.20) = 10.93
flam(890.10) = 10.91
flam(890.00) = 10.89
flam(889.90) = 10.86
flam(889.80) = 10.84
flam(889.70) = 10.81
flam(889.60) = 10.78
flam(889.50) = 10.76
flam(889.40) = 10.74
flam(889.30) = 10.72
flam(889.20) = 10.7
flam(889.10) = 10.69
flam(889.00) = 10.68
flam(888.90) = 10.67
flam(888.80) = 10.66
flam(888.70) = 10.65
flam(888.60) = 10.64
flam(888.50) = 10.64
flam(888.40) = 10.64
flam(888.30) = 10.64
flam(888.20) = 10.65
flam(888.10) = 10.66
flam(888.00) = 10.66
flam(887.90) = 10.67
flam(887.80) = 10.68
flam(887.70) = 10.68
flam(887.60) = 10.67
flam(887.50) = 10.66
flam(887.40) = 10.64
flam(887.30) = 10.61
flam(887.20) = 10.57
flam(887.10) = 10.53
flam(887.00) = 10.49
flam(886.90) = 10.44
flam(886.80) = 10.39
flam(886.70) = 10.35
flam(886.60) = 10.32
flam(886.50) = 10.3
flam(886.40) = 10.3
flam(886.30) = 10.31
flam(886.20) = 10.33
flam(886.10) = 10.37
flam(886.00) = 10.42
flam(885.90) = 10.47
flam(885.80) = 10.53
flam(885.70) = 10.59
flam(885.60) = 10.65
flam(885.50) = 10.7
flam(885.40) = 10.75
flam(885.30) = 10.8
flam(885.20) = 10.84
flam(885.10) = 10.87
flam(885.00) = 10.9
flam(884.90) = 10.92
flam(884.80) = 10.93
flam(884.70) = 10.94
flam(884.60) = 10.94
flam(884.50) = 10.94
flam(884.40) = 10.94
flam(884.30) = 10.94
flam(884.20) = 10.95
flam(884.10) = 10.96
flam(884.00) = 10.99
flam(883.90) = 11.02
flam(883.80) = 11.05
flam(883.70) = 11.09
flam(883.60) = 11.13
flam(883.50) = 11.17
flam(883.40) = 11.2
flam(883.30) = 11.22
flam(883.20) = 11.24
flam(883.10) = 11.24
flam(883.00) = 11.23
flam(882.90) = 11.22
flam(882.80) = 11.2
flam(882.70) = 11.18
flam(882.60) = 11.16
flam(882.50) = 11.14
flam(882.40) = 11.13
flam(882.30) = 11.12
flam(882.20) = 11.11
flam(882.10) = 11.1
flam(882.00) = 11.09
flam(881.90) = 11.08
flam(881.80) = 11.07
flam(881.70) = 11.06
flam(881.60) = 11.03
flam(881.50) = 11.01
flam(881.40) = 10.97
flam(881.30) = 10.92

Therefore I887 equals 0.14 nm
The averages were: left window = 11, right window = 10.9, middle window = 10.6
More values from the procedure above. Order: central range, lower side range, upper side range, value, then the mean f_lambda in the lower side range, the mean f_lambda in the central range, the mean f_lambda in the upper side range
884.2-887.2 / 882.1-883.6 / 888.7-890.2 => 0.101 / 11.2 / 10.6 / 10.8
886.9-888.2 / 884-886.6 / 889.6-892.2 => 0.019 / 10.7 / 10.6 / 10.9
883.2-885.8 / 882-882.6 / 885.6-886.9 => -0.052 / 11.1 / 10.9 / 10.4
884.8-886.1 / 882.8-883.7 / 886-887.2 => -0.004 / 11.2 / 10.7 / 10.4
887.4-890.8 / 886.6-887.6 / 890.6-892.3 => -0.021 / 10.5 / 10.8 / 10.9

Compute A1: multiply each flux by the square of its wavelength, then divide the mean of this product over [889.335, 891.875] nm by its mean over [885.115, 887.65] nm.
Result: 1.0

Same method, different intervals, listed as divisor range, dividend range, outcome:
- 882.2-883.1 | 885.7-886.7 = 0.94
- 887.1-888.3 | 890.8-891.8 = 1.03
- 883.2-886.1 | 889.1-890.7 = 1.01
